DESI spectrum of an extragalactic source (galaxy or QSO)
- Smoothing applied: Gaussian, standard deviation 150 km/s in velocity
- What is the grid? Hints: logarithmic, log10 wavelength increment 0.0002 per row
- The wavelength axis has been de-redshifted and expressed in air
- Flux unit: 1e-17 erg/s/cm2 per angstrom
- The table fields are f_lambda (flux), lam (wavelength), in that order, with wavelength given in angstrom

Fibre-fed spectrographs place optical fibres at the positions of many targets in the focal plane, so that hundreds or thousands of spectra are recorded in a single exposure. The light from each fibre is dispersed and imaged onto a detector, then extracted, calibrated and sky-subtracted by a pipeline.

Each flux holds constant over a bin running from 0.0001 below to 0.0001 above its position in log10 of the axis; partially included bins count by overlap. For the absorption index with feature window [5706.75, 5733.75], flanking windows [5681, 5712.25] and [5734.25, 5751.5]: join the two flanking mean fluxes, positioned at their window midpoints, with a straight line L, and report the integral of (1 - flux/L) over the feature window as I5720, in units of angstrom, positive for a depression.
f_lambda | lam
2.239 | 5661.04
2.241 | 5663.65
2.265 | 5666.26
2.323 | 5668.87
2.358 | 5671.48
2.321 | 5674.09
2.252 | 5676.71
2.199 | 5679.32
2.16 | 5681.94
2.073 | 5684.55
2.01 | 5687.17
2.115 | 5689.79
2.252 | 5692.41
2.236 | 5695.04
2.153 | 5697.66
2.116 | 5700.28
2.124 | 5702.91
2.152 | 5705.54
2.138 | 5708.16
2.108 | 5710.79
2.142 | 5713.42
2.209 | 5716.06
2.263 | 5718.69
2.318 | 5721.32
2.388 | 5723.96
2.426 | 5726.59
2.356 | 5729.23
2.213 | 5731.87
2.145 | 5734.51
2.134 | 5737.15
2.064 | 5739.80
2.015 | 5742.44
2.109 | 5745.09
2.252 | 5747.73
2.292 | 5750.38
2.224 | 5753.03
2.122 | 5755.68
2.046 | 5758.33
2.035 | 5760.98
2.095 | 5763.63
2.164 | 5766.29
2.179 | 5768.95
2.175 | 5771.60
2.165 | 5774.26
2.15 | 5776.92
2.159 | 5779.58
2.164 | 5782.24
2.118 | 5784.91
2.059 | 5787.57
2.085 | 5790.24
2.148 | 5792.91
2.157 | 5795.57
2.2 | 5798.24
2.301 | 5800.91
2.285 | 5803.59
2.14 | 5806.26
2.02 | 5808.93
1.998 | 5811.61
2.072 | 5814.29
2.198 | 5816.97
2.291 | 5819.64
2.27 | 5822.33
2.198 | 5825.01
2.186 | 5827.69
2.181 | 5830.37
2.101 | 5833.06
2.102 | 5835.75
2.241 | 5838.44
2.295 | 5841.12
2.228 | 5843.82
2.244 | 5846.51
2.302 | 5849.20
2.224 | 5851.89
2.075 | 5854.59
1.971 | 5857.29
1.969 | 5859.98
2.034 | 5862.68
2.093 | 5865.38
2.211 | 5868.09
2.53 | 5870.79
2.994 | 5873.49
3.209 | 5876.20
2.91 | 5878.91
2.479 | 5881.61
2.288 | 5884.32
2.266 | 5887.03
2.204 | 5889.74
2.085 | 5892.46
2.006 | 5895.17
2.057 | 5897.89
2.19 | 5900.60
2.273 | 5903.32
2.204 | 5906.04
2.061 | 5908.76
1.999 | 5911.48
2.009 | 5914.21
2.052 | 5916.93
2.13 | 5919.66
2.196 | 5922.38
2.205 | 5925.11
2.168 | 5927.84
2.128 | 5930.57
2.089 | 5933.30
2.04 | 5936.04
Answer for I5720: -1.4 angstrom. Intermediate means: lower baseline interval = 2.14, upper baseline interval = 2.14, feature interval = 2.25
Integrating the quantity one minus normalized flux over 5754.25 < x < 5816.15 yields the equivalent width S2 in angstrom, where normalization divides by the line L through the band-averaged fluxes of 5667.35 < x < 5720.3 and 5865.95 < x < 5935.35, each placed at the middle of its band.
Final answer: 2.5 angstrom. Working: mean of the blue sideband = 2.19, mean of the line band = 2.13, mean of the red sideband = 2.27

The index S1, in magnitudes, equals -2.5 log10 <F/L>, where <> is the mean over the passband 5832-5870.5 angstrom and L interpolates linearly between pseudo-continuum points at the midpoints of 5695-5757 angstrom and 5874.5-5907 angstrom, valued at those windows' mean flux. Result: 0.08 mag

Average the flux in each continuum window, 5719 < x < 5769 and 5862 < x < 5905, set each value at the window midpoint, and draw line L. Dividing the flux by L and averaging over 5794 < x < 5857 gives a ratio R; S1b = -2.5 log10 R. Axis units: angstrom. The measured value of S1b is 0.05 mag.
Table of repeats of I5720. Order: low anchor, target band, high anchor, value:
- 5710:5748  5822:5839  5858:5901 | 0.9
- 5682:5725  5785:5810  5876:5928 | 0.5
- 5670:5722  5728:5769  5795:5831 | 0.6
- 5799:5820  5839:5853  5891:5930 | -0.8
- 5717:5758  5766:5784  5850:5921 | 0.5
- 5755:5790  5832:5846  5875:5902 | 0.4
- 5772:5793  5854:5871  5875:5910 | 1.3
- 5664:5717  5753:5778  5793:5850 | 0.7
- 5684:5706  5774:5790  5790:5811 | 0.2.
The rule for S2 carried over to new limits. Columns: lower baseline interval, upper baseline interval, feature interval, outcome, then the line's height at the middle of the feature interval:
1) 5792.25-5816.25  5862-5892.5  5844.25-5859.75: 1.3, 2.36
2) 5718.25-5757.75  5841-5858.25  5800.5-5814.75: 0.5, 2.2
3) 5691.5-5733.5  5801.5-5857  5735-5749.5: 0.6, 2.21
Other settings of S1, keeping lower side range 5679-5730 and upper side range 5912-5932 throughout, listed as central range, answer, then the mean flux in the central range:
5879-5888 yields -0.14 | 2.43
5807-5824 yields 0.01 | 2.14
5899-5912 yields -0.01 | 2.15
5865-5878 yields -0.23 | 2.65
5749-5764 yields 0.02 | 2.14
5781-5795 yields 0.03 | 2.12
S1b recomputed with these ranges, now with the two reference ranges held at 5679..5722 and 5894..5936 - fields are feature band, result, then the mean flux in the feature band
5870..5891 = -0.226 mag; 2.61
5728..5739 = -0.025 mag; 2.2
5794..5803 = -0.042 mag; 2.22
